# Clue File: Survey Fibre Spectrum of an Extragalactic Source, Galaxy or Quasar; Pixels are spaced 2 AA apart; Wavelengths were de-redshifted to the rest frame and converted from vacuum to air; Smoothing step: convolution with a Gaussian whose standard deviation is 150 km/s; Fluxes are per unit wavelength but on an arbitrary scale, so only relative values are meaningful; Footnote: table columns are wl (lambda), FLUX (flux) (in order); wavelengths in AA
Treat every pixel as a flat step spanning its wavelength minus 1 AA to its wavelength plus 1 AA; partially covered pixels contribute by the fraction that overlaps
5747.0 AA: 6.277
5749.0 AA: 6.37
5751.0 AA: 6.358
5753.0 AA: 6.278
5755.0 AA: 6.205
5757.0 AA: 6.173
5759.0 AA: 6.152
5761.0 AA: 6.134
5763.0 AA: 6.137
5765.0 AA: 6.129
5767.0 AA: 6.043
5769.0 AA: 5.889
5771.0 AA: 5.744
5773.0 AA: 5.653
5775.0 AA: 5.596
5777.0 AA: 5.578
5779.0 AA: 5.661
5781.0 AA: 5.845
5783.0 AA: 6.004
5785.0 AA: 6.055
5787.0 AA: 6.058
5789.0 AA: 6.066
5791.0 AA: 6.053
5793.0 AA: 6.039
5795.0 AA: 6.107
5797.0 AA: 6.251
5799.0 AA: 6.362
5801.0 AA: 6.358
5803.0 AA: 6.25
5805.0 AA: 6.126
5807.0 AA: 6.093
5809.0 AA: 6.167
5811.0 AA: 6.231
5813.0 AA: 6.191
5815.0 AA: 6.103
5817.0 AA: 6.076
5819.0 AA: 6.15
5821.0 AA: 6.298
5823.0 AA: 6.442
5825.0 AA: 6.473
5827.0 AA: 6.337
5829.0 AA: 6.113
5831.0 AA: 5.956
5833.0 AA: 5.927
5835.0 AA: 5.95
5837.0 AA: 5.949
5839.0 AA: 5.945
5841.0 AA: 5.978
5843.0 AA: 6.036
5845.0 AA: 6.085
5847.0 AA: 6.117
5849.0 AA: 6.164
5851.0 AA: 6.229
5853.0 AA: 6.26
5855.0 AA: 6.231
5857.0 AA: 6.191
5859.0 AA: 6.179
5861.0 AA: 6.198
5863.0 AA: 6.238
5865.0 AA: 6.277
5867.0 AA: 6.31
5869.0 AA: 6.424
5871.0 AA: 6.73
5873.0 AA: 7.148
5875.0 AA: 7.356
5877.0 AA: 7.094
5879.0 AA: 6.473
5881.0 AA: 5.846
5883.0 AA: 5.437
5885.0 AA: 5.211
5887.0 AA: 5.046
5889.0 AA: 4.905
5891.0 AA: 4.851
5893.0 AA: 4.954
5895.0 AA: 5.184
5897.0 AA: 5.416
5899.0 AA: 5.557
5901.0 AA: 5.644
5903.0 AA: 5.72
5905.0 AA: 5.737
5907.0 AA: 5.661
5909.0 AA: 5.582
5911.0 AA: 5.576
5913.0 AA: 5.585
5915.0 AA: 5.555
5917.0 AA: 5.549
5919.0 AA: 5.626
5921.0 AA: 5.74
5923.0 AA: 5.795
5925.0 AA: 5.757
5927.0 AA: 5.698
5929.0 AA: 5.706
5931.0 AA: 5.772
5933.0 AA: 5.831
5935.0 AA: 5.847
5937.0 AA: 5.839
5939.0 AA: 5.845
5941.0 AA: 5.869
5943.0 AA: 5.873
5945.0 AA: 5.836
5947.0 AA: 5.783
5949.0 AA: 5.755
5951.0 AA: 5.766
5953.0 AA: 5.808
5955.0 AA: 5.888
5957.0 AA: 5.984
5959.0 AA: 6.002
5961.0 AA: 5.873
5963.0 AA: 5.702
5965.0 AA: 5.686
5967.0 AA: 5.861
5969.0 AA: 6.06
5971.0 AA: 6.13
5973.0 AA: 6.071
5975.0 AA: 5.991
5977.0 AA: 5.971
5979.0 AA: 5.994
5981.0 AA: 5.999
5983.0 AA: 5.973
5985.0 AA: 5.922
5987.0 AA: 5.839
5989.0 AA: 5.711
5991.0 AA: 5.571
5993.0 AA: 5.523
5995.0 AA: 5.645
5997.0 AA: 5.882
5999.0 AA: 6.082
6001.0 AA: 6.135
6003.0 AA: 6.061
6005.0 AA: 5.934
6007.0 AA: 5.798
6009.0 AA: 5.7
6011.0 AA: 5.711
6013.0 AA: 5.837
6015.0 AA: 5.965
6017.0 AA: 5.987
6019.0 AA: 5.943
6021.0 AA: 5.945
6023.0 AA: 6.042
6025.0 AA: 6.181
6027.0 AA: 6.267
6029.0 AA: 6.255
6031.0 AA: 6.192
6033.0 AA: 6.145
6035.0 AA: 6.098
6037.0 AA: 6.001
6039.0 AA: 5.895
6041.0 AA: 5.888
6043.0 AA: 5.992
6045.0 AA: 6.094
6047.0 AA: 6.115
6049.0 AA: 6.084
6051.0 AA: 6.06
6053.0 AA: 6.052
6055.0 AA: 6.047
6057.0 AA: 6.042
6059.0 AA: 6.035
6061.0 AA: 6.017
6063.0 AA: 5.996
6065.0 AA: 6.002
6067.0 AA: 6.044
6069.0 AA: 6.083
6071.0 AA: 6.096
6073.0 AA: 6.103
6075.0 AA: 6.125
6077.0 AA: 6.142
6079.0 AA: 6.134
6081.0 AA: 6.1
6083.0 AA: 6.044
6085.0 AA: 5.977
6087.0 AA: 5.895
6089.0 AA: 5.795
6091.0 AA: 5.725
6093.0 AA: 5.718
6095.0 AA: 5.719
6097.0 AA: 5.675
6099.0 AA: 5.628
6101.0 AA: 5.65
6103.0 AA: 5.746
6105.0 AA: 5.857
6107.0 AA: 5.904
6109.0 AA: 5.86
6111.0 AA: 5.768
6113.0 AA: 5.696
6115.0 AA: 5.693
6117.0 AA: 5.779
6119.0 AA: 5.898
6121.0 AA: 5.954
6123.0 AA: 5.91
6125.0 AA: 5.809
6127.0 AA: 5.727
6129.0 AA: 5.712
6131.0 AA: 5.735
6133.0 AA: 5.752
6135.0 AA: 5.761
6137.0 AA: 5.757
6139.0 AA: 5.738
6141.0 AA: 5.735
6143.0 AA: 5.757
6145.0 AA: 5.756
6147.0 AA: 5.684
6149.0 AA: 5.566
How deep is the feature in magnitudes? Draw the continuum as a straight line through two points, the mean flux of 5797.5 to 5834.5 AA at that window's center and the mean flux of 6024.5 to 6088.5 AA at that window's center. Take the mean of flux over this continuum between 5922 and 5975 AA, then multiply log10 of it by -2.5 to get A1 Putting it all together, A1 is 0.05 mag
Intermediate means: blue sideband 6.2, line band 5.85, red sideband 6.07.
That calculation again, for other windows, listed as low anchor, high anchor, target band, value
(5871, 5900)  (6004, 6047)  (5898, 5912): 0.03 mag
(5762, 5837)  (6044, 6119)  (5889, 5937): 0.08 mag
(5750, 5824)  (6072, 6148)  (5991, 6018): 0.01 mag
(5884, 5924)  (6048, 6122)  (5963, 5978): -0.06 mag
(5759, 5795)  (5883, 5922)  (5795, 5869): -0.09 mag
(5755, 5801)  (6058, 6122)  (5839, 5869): -0.04 mag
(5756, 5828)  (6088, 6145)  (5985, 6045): -0.01 mag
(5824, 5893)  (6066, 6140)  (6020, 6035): -0.04 mag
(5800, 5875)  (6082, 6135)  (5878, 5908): 0.13 mag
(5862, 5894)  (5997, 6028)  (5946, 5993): 0.02 mag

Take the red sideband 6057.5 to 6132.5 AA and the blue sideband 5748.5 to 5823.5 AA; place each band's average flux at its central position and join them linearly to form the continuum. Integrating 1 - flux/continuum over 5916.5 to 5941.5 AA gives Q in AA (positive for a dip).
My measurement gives 1.0 AA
